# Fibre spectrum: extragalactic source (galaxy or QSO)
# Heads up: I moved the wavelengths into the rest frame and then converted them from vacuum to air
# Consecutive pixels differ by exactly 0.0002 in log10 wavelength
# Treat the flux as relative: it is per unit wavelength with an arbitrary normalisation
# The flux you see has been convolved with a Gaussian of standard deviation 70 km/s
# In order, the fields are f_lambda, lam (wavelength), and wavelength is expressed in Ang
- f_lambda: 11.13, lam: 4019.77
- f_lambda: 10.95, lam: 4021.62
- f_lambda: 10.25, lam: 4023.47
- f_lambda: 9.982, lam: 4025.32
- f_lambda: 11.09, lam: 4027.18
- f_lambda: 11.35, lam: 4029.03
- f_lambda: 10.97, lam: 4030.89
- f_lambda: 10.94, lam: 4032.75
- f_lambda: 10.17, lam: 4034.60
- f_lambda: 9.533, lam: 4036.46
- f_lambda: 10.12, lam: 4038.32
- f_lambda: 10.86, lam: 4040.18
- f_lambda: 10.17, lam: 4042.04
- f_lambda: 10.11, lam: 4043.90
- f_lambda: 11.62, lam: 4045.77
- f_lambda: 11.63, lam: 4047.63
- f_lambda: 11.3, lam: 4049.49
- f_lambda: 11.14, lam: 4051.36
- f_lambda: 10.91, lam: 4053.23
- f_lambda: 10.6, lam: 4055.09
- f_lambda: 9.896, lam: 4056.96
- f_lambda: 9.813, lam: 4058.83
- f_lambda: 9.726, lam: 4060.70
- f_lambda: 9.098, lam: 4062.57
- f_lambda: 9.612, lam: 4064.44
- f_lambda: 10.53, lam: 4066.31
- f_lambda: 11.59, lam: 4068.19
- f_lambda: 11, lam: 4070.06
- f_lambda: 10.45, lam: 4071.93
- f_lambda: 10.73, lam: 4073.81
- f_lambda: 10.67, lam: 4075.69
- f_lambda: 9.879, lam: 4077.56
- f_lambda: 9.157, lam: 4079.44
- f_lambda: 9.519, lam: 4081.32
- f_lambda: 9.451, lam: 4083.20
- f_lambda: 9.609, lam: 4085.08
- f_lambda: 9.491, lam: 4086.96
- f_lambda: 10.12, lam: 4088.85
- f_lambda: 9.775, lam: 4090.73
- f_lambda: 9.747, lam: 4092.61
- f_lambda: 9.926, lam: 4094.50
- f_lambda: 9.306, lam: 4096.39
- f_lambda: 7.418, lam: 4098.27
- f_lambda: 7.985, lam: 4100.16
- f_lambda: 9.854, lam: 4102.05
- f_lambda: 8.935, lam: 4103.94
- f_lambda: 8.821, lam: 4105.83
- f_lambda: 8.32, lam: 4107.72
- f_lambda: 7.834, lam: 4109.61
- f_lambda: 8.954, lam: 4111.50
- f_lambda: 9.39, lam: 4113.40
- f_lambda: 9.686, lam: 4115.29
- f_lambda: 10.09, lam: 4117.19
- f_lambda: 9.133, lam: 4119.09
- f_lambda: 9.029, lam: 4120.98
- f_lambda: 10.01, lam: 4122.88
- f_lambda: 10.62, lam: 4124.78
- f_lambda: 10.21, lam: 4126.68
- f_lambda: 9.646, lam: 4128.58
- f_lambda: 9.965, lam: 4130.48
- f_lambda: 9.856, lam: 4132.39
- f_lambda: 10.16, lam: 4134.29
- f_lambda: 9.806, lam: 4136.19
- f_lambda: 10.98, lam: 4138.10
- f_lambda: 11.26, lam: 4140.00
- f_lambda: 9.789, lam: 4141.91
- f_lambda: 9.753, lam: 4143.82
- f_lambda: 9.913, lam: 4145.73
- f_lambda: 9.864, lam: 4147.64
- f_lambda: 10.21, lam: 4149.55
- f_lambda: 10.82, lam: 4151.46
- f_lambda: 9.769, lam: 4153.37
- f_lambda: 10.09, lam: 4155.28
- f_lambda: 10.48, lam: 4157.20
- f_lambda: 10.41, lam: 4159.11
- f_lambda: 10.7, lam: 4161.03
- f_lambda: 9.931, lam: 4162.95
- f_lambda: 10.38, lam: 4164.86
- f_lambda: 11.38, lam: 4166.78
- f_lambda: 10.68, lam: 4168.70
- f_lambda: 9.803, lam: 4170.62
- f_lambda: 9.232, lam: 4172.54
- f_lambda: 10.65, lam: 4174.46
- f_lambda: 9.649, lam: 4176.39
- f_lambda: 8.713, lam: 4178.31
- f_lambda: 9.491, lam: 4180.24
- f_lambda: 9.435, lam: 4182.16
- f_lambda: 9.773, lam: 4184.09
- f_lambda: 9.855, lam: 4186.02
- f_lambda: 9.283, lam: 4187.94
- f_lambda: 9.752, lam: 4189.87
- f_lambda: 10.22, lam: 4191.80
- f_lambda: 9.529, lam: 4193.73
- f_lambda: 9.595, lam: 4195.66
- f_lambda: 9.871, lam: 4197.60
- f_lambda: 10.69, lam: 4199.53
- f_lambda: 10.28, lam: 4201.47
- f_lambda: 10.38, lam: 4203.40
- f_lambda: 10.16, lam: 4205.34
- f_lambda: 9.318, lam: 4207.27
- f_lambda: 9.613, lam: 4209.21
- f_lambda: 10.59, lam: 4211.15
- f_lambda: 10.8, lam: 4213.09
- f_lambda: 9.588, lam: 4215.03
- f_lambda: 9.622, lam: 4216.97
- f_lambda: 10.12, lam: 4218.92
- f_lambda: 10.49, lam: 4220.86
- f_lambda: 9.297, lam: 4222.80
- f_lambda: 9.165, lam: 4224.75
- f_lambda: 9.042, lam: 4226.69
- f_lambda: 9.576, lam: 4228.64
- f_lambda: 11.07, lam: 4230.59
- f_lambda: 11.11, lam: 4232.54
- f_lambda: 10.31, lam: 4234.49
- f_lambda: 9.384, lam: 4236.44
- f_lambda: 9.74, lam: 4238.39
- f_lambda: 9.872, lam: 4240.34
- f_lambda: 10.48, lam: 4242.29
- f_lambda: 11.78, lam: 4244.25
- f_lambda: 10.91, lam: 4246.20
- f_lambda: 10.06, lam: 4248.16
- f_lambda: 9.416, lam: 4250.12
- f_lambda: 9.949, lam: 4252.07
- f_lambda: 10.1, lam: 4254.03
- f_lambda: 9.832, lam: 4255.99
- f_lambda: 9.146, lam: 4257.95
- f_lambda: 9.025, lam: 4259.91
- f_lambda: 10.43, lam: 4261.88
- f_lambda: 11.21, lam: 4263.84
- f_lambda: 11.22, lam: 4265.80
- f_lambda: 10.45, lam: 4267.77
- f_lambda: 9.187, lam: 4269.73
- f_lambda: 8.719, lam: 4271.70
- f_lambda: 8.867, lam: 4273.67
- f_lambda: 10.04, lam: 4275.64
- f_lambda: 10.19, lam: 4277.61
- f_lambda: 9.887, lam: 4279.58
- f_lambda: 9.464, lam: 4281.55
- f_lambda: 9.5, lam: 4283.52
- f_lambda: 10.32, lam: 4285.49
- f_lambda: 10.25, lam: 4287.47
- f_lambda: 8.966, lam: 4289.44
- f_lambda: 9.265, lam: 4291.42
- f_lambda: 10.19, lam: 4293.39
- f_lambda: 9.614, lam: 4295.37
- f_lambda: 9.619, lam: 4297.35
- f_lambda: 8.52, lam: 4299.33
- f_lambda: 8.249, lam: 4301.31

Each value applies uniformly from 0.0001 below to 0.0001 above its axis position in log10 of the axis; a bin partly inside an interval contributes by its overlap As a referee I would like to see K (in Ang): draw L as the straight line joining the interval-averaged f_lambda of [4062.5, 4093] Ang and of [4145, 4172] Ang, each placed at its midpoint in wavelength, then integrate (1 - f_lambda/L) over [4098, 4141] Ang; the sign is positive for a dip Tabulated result 2.9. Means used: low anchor 10.1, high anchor 10.3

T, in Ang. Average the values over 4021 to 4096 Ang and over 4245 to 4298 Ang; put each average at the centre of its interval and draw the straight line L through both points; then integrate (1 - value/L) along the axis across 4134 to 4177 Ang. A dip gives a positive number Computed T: -0.6 Ang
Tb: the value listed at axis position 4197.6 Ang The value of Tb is 9.871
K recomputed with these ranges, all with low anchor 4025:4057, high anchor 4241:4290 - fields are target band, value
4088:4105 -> 2.1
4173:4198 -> 1.4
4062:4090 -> 1.4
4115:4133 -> 1.1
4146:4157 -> 0.2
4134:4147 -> 0.2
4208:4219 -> 0.1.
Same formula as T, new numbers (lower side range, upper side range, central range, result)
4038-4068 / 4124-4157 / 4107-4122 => 1.7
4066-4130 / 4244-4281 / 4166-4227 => -0.3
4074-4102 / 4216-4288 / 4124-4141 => -1.2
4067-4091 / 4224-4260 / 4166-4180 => 0.1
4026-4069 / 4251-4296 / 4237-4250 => -0.6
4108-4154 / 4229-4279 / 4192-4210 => 0.1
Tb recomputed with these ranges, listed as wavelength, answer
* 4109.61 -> 7.834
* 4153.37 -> 9.769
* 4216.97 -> 9.622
